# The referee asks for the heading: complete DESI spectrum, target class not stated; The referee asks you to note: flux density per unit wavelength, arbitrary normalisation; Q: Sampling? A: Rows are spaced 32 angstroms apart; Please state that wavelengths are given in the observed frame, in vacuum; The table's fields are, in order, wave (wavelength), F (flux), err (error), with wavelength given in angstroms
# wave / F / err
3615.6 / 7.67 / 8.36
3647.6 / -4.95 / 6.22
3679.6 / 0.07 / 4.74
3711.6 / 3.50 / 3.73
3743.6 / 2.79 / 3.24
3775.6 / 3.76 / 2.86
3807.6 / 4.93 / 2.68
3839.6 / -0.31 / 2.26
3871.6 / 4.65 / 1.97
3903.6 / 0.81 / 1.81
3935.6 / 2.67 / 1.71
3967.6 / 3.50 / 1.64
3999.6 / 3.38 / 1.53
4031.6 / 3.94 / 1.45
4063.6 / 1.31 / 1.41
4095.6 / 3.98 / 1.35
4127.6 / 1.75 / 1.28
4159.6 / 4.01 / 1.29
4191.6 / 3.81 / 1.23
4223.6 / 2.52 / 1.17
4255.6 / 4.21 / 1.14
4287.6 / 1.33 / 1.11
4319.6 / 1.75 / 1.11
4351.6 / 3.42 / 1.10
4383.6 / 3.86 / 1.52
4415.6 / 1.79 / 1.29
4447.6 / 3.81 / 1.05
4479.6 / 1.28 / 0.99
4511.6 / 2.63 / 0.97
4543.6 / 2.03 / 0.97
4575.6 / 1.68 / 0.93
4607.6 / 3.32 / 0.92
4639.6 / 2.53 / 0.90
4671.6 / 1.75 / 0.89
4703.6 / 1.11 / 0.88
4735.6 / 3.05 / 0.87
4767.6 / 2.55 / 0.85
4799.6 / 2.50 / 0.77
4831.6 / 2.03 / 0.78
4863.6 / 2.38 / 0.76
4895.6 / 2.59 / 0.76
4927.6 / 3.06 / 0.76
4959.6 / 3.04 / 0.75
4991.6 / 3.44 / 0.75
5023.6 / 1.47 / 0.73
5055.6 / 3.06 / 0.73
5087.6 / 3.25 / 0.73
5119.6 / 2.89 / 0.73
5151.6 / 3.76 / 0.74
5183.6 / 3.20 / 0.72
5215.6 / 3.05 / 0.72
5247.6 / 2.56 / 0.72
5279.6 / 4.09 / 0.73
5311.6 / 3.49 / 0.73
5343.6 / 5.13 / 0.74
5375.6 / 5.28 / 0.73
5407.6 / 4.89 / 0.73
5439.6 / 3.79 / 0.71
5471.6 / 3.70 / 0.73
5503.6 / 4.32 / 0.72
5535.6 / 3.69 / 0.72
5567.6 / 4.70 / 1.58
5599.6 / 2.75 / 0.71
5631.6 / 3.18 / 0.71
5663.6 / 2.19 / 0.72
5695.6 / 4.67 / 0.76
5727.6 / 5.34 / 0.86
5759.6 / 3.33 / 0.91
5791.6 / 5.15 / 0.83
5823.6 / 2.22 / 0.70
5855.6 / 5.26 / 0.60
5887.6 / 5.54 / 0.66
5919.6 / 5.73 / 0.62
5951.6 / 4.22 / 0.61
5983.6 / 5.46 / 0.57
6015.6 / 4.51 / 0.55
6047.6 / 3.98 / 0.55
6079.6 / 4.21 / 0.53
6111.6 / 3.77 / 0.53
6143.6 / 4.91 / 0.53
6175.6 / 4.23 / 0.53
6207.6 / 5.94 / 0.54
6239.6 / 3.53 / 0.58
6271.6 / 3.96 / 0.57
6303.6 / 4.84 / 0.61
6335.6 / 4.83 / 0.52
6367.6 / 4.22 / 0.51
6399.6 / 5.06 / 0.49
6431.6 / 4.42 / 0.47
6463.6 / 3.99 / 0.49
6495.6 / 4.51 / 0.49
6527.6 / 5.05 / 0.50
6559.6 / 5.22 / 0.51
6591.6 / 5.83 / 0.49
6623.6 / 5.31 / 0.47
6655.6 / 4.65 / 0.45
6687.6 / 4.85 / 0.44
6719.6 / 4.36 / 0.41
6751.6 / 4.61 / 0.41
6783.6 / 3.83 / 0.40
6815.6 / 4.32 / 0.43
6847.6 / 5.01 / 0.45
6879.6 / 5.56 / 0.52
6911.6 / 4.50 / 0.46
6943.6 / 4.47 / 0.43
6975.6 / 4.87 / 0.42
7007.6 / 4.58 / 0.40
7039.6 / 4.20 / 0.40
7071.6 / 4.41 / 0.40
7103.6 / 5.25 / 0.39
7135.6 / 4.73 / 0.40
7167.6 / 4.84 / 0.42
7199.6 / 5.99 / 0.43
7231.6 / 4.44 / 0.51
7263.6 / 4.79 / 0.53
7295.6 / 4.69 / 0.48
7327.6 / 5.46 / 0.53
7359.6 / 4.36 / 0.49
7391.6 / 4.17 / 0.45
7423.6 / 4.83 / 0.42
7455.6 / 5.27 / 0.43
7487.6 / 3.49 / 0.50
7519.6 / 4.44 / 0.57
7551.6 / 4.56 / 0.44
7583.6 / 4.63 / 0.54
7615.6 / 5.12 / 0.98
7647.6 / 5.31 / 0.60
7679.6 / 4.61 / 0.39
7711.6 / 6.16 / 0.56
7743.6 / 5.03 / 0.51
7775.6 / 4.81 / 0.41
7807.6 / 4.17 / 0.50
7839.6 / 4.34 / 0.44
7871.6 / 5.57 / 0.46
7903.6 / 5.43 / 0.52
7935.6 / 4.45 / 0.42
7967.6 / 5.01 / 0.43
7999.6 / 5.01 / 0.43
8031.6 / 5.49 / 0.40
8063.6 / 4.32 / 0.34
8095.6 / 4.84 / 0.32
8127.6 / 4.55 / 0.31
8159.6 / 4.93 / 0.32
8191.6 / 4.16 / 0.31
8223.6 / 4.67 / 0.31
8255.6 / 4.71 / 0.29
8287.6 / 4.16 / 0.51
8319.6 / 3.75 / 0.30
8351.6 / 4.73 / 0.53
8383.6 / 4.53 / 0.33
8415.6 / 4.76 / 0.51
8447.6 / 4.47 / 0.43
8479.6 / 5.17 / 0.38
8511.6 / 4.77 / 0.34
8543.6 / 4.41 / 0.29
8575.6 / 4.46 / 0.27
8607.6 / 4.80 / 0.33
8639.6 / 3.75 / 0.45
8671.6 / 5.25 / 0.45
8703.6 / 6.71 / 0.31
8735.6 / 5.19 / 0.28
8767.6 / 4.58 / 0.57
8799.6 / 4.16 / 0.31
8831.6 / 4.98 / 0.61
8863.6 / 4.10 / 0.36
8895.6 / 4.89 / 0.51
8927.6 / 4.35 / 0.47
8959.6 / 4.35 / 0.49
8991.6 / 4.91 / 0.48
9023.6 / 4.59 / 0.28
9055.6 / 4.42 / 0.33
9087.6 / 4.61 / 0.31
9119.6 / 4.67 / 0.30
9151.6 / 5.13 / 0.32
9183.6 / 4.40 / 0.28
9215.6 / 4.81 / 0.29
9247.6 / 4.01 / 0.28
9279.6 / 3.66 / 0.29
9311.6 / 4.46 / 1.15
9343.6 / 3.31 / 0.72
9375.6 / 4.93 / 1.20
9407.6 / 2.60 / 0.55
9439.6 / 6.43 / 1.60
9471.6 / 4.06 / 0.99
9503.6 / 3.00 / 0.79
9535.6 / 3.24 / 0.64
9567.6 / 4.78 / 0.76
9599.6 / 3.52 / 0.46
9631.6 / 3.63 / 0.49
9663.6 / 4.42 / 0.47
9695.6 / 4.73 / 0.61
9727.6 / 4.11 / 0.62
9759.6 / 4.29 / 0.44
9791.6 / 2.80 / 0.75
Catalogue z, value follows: 0.33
